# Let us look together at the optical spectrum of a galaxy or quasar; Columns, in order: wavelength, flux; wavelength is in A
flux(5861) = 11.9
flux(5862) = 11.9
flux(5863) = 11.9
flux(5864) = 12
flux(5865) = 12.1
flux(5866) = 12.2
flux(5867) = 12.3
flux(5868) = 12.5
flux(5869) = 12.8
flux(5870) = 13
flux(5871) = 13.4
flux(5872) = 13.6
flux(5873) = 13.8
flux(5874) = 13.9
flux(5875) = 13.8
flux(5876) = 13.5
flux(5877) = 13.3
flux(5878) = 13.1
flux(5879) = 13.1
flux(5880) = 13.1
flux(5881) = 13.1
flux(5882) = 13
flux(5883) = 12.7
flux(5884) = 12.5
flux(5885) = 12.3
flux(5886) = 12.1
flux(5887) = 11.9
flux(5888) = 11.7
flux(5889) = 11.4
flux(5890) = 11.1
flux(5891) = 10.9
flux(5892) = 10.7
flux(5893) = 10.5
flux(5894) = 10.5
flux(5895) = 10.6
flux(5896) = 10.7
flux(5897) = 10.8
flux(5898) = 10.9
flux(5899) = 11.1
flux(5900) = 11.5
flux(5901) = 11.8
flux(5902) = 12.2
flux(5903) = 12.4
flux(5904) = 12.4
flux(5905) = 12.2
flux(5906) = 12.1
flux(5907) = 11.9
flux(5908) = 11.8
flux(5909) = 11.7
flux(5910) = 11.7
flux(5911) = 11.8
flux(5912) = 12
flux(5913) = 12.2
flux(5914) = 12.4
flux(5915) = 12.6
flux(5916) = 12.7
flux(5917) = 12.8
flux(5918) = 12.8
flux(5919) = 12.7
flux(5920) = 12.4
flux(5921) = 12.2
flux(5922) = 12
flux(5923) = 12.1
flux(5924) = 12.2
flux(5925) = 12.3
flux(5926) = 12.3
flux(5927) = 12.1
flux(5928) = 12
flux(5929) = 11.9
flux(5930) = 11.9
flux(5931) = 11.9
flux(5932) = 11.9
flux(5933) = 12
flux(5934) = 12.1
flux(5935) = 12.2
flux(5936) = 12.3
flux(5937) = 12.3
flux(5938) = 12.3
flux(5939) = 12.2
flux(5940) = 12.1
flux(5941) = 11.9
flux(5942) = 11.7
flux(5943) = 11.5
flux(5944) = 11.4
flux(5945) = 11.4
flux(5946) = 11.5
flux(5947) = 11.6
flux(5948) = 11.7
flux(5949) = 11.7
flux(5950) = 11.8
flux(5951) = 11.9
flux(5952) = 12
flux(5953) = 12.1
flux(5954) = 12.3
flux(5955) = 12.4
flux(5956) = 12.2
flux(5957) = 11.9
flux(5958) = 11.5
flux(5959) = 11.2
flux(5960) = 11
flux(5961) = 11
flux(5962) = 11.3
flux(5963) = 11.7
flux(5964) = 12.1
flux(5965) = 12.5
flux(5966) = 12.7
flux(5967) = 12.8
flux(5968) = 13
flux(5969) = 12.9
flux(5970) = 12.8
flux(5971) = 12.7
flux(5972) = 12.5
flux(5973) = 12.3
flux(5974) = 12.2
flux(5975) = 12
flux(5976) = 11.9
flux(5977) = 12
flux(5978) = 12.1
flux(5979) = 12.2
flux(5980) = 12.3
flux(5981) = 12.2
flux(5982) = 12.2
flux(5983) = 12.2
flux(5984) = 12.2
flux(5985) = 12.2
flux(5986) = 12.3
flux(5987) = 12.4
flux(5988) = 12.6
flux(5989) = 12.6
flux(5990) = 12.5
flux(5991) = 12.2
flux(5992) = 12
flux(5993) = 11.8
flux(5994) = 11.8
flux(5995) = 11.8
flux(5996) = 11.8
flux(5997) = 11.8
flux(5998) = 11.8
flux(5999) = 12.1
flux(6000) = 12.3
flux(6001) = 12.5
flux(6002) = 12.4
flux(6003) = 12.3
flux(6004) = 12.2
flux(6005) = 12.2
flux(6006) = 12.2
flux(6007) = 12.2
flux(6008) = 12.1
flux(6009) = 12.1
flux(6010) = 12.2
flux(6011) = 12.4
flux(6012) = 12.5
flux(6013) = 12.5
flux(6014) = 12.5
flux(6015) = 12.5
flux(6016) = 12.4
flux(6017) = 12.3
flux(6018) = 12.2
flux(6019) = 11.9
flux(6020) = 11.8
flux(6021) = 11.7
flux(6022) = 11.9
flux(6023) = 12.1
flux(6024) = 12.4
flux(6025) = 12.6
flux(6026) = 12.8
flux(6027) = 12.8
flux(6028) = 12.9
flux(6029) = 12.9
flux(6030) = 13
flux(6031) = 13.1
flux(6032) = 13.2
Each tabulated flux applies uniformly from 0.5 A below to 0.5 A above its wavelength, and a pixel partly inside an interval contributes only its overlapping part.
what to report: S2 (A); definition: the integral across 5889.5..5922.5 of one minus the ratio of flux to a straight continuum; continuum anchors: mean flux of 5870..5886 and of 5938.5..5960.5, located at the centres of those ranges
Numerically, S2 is 2.2 A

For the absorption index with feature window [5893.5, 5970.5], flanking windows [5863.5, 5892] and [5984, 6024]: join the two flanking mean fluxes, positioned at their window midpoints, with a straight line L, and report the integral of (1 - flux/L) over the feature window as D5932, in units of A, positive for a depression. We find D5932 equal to 2.9 A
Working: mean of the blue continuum 12.6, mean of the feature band 12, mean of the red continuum 12.2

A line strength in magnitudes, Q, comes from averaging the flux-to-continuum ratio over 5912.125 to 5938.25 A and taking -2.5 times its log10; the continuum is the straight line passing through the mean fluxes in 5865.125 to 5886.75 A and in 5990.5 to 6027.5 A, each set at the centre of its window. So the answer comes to 0.04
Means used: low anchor 13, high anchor 12.2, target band 12.2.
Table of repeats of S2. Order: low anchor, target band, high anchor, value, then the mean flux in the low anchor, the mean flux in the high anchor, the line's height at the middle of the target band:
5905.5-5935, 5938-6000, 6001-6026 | 0.81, 12.2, 12.2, 12.2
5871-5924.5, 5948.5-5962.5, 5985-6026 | 0.52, 12.2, 12.2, 12.2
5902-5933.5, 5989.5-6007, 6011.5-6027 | 0.23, 12.2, 12.3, 12.3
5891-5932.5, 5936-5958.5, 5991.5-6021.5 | 0.14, 11.9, 12.1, 12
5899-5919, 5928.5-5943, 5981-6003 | 0.15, 12.1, 12.2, 12.2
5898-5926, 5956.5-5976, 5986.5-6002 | 0.05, 12.1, 12.1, 12.1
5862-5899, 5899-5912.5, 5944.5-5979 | 0.26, 12.2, 12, 12.2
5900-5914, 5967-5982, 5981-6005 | -0.29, 12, 12.2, 12.1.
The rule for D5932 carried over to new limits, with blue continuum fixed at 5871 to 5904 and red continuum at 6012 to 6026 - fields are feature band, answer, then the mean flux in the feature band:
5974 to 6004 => 0.2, 12.2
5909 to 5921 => -0.2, 12.3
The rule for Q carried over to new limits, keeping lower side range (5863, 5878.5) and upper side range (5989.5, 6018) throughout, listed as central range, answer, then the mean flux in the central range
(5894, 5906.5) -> 0.12 mag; 11.5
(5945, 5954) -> 0.06 mag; 11.8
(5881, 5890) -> 0.06 mag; 12.2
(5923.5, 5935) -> 0.05 mag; 12.1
